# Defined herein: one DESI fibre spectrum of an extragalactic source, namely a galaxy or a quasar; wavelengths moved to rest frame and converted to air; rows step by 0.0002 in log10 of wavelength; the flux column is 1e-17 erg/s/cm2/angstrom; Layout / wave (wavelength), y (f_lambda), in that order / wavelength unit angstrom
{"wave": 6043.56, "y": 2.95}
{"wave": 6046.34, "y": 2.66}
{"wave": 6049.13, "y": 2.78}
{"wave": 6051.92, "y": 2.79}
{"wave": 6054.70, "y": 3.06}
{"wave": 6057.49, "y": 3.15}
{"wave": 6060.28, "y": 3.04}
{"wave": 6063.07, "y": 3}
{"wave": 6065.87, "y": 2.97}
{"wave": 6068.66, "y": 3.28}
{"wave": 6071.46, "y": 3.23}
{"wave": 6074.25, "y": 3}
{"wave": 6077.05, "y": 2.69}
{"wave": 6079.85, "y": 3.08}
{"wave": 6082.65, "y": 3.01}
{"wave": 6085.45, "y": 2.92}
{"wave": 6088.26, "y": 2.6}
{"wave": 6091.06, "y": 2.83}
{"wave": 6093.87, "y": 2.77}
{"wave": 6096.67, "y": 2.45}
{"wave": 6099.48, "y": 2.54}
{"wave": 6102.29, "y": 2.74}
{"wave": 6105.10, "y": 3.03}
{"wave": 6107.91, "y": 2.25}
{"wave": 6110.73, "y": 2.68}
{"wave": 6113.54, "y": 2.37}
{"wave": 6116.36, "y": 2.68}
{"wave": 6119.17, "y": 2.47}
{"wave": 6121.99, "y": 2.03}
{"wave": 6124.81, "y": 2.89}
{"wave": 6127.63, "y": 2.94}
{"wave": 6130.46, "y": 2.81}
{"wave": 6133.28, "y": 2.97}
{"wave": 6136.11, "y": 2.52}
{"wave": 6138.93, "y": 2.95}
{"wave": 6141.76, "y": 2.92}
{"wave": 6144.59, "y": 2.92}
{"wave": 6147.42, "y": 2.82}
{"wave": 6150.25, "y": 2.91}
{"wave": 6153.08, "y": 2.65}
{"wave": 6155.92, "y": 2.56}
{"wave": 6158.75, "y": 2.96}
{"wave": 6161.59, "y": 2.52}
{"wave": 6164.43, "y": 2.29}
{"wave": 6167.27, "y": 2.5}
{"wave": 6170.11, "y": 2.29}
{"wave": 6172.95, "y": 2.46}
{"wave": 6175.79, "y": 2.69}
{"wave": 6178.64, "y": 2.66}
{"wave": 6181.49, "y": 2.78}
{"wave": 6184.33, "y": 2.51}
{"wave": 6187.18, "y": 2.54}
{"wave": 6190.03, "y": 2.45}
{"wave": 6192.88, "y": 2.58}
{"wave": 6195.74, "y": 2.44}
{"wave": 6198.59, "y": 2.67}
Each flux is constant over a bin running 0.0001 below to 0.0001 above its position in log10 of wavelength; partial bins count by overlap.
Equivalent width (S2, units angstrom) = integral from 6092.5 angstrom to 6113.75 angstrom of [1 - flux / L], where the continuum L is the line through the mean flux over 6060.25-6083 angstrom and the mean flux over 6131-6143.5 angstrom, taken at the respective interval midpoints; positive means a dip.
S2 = 2.3 angstrom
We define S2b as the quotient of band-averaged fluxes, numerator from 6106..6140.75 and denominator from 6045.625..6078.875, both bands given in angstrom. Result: 0.89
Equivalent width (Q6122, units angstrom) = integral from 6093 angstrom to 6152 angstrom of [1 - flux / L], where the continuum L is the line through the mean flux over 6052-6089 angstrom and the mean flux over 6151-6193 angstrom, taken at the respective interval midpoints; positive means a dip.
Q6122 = 1.6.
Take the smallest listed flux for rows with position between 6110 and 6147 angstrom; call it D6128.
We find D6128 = 2.03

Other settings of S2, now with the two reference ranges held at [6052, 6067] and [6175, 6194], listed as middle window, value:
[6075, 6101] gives 1.4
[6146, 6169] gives 0.4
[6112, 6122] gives 1.4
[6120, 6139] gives 0.5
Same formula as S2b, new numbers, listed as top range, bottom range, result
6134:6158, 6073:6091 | 0.97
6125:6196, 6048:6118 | 0.94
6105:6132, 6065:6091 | 0.87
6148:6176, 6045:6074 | 0.86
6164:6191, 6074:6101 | 0.91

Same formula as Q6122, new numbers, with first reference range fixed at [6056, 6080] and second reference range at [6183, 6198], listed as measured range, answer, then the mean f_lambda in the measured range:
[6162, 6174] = 1.0 angstrom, 2.39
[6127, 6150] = -1.0 angstrom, 2.86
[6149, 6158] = -0.2 angstrom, 2.72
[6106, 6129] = 2.3 angstrom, 2.55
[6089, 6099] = 0.9 angstrom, 2.67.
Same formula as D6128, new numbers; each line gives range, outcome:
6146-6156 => 2.56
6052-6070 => 2.97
